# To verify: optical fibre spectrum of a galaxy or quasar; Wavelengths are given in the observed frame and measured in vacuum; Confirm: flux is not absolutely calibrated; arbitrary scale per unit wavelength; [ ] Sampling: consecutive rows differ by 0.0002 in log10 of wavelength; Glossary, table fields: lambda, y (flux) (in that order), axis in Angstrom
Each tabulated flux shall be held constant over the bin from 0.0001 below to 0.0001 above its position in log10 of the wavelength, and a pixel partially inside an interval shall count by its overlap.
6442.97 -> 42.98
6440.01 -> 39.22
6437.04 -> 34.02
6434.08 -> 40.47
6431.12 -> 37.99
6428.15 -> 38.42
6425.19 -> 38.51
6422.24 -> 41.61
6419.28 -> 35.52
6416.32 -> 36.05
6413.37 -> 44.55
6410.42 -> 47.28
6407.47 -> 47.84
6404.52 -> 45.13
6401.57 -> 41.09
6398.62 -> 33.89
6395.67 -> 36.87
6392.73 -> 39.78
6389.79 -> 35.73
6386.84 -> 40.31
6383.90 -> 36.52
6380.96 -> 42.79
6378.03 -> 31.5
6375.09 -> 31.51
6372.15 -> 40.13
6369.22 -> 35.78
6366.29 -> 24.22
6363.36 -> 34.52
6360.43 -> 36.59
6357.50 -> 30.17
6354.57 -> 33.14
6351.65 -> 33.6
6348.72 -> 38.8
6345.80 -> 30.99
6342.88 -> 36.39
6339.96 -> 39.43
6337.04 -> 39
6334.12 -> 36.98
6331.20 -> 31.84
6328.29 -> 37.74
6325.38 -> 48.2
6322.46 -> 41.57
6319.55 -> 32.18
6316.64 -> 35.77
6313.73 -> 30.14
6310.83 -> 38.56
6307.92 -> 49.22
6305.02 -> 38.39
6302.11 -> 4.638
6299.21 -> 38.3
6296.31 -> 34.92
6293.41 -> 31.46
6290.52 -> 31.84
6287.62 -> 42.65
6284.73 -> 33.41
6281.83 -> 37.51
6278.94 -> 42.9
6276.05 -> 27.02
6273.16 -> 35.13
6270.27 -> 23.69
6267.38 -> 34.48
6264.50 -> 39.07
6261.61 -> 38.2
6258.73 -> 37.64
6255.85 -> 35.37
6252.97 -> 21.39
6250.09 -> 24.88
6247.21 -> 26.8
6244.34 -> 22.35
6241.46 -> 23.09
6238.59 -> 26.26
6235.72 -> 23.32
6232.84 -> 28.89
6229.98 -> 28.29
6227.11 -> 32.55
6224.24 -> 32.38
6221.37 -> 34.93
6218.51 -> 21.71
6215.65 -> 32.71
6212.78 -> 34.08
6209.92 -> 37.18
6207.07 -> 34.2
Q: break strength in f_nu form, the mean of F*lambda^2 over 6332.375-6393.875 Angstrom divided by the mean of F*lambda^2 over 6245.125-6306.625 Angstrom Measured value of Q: 1.13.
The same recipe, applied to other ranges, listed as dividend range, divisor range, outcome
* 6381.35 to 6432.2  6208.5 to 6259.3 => 1.46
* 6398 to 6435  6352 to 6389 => 1.19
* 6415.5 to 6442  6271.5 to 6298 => 1.14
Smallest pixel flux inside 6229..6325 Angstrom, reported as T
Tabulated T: 4.638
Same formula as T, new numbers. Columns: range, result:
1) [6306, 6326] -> 30.14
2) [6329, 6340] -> 31.84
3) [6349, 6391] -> 24.22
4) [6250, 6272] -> 21.39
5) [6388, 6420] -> 33.89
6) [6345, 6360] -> 30.17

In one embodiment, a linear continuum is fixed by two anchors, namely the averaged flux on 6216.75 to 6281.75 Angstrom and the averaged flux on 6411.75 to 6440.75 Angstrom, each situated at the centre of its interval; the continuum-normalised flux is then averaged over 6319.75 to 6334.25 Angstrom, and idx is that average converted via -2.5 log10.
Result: -0.15 mag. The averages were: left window 30.2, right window 38.7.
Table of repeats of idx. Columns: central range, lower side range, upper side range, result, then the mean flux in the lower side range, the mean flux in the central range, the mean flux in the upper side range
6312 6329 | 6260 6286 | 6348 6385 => -0.09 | 34.6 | 37.6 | 34.5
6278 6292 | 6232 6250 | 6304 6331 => -0.14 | 25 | 37.5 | 38.8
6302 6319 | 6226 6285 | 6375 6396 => -0.05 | 30.5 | 35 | 37.2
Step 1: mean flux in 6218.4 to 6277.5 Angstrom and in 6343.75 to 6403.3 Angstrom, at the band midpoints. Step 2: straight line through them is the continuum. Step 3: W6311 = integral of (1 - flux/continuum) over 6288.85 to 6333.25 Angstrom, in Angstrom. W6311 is -3.4 Angstrom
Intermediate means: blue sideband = 29.6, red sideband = 35.5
